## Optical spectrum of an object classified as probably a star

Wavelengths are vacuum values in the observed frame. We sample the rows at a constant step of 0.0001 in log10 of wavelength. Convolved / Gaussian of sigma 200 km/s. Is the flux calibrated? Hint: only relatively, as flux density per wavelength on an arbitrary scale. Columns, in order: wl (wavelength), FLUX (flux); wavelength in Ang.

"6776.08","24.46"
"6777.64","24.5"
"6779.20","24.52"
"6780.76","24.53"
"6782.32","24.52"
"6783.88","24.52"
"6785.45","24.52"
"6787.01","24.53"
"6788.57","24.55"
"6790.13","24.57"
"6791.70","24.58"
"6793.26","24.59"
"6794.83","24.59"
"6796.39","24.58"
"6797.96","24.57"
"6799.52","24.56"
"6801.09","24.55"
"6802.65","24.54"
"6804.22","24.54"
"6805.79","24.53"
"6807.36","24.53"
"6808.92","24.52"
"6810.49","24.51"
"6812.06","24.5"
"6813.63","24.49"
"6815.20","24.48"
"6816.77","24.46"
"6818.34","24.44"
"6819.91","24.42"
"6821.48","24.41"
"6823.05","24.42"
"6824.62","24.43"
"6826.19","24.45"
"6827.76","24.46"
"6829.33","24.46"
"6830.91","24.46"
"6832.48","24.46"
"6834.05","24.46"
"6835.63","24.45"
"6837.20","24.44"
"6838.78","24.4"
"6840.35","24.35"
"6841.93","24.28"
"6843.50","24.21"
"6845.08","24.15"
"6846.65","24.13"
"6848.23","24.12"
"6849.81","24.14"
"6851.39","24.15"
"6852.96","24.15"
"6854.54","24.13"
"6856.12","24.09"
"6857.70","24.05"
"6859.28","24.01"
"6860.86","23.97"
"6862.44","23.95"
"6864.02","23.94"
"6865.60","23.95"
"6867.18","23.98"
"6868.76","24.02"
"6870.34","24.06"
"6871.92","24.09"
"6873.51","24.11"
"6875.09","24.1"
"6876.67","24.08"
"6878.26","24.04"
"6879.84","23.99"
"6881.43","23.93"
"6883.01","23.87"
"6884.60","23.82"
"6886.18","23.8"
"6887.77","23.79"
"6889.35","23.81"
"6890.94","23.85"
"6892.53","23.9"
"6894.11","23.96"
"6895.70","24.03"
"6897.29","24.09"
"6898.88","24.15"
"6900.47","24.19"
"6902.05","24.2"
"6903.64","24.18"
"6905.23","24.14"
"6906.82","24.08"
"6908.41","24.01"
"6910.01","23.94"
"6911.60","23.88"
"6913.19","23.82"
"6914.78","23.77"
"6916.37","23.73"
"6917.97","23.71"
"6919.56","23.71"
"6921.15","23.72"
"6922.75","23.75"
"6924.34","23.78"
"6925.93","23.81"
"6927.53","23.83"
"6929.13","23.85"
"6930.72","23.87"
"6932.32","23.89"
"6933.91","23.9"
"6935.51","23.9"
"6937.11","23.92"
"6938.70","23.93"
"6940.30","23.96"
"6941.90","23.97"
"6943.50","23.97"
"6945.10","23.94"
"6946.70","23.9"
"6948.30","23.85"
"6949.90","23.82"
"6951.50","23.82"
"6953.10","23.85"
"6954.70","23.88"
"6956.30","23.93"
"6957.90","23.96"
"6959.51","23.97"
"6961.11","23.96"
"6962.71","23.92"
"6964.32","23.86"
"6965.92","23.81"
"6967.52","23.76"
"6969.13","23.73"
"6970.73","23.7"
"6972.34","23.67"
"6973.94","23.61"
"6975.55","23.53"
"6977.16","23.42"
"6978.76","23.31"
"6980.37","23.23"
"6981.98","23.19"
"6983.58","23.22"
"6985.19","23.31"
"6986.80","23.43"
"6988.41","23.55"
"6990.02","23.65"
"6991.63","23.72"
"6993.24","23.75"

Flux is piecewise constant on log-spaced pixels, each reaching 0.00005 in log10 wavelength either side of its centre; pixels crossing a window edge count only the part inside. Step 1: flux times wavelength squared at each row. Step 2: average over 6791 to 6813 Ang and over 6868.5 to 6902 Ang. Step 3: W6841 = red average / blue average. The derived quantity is 1.0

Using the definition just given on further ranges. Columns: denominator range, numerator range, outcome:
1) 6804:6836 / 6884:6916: 1.00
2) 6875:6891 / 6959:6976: 1.02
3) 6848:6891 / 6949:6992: 1.02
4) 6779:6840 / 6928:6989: 1.01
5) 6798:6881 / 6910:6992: 1.01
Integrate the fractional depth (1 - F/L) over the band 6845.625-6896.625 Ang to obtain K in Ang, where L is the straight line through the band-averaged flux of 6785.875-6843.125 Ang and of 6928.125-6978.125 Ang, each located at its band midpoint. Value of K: 0.5 Ang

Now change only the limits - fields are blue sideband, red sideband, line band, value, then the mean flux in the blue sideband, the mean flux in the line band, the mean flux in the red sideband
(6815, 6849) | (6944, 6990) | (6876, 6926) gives 0.2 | 24.4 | 23.9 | 23.7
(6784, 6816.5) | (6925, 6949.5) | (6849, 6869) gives 0.2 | 24.5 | 24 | 23.9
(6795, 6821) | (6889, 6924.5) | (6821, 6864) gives 0.1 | 24.5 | 24.3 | 23.9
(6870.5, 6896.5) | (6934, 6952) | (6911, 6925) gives 0.1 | 23.9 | 23.8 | 23.9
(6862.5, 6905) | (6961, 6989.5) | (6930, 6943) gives -0.1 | 24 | 23.9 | 23.6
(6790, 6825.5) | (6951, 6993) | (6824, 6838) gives 0.0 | 24.5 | 24.4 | 23.7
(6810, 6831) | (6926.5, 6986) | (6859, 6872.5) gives 0.1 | 24.5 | 24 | 23.8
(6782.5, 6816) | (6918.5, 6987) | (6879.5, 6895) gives 0.1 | 24.5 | 23.9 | 23.8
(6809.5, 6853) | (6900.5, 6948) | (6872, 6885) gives 0.1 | 24.4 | 24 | 23.9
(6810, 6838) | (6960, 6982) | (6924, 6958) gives -0.1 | 24.5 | 23.9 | 23.6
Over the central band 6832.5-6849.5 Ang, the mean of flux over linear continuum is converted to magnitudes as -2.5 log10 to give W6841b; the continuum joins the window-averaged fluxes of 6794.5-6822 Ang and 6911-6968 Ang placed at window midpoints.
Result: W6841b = 0.002 mag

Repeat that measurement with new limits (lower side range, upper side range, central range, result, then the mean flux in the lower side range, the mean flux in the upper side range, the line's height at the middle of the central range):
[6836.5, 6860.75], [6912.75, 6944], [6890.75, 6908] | -0.01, 24.2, 23.8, 24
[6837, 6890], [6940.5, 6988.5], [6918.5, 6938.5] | 0.00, 24.1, 23.7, 23.8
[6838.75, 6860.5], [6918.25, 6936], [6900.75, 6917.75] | 0.00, 24.2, 23.8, 23.9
